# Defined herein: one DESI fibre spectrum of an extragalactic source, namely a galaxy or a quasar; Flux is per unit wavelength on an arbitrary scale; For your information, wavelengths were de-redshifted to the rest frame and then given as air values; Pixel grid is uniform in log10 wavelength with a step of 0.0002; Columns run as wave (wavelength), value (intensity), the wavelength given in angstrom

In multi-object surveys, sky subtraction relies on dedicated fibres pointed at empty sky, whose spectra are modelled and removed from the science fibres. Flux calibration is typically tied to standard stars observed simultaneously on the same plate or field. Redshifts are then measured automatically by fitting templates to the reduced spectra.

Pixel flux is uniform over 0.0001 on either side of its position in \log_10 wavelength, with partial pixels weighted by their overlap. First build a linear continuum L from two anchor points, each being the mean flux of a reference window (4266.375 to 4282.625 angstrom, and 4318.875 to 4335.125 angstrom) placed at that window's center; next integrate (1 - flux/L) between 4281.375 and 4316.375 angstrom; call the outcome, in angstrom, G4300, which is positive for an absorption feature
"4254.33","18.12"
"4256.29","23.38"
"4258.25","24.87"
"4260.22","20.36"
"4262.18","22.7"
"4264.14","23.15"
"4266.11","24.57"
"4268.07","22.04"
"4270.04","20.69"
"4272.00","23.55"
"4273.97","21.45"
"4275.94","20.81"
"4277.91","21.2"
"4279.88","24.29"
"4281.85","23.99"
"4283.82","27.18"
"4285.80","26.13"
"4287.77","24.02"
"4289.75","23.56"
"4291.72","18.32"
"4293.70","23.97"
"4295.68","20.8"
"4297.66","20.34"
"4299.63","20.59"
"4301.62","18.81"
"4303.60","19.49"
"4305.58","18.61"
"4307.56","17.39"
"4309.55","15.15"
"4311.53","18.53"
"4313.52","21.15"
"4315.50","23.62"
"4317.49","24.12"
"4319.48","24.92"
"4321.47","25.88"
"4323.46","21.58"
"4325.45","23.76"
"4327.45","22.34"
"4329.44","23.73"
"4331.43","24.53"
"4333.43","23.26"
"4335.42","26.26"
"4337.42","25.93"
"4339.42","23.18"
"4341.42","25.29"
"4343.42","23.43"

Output 2.8 angstrom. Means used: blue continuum 22.3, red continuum 23.8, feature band 21.2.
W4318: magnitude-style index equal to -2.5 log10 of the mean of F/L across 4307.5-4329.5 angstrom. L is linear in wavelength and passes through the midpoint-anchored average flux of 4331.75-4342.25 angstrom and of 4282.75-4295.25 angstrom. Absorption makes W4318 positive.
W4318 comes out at 0.11 mag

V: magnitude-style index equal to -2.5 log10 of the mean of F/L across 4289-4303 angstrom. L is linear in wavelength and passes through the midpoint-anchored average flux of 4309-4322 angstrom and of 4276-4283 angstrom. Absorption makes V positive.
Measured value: 0.09 mag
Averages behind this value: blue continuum 23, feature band 20.8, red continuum 22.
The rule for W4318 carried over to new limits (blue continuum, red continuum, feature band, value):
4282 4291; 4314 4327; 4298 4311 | 0.30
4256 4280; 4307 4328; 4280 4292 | -0.09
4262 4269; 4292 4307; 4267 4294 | -0.05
